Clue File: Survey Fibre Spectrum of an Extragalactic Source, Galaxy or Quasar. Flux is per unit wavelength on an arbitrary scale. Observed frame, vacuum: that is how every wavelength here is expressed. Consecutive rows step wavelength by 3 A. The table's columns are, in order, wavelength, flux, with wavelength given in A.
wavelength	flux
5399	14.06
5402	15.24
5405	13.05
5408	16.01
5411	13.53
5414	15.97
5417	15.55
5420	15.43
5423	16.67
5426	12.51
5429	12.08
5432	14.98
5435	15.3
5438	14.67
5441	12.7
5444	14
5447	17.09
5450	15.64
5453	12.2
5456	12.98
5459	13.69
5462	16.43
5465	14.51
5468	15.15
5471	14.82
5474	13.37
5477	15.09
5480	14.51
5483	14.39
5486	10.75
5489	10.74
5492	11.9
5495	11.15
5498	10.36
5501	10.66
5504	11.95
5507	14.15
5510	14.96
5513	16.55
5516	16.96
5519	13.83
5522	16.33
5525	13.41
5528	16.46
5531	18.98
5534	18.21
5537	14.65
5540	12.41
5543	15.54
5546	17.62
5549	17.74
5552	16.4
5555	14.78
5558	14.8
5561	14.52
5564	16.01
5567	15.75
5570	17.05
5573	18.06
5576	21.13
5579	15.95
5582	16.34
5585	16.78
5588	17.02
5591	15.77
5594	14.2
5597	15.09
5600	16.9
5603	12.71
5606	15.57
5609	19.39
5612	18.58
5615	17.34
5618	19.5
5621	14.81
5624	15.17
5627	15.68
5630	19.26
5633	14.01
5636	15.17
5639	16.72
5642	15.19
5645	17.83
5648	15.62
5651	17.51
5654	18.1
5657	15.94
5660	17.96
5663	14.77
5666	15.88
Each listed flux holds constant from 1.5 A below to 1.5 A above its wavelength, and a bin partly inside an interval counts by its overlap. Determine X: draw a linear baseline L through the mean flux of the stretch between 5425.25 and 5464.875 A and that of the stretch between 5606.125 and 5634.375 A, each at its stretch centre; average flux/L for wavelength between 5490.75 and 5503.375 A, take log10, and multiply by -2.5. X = 0.33 mag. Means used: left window 14.2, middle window 11.1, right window 17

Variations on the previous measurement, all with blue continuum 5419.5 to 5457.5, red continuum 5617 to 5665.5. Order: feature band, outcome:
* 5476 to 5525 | 0.12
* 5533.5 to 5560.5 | -0.02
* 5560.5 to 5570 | -0.01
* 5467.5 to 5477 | 0.01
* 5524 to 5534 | -0.10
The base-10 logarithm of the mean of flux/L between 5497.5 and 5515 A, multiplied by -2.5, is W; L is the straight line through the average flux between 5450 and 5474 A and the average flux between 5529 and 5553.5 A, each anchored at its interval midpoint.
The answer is 0.16 mag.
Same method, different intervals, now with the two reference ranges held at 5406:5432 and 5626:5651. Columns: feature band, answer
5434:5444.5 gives 0.05 mag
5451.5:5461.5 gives 0.13 mag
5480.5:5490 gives 0.23 mag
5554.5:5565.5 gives 0.05 mag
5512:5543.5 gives -0.02 mag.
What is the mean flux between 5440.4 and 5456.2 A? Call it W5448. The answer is 14.3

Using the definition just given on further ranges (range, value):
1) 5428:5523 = 13.9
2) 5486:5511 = 11.9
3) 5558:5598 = 16.4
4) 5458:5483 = 14.7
